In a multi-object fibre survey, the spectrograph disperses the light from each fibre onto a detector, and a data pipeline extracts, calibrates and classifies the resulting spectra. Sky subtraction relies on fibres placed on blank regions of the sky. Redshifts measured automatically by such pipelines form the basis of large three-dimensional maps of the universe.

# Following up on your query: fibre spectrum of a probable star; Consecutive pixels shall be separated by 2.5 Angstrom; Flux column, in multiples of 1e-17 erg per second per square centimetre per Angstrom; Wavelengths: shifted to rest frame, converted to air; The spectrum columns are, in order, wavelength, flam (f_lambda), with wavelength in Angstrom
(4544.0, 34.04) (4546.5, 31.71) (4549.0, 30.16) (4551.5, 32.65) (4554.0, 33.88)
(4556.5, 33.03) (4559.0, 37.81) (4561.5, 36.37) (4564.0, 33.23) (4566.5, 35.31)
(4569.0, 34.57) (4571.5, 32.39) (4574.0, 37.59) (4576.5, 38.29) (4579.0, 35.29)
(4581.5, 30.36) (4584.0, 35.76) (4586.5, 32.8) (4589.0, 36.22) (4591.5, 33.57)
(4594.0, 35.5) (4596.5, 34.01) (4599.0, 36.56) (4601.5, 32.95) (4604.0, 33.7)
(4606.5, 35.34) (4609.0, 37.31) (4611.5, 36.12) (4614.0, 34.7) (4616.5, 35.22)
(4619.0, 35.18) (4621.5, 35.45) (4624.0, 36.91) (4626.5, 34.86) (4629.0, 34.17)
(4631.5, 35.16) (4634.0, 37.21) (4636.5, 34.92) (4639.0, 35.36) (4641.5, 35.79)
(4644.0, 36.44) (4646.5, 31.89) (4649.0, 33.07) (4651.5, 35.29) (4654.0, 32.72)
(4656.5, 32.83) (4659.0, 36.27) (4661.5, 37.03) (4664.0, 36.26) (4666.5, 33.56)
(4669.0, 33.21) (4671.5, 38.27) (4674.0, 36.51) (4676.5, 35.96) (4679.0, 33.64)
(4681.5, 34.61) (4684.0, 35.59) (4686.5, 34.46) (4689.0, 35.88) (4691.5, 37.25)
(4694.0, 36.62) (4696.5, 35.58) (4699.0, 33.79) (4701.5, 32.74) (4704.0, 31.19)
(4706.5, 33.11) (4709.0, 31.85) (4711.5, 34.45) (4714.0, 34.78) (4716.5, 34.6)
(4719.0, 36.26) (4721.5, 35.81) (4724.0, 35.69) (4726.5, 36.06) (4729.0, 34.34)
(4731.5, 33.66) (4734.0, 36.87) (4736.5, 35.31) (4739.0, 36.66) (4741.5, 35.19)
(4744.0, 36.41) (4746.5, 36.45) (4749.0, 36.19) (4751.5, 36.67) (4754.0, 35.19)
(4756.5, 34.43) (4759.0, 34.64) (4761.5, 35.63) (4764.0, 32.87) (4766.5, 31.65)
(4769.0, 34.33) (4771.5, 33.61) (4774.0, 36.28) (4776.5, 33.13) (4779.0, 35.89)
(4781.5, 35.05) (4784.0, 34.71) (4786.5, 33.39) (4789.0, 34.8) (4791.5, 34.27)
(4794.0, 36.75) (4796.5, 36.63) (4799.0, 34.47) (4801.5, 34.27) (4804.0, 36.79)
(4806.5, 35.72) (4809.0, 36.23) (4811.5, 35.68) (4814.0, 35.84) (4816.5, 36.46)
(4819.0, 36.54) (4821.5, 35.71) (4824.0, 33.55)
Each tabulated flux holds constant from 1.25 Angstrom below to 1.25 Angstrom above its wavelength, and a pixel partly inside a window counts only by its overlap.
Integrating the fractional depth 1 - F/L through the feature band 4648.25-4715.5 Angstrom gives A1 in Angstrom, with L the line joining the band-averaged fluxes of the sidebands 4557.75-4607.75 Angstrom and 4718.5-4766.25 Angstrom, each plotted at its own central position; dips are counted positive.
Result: 1.0 Angstrom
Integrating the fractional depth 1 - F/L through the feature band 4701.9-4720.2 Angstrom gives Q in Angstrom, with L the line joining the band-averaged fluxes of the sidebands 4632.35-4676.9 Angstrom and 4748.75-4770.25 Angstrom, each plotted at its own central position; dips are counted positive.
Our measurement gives 0.6 Angstrom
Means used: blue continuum 35.1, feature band 33.7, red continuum 34.5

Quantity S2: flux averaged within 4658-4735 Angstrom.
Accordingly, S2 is 35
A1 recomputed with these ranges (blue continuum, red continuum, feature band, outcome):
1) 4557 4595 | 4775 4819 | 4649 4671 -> 0.3 Angstrom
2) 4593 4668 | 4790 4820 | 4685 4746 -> 0.8 Angstrom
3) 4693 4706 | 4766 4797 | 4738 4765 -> -0.9 Angstrom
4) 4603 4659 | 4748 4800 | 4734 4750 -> -0.6 Angstrom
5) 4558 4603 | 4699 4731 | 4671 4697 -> -1.1 Angstrom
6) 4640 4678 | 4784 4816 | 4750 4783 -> 0.7 Angstrom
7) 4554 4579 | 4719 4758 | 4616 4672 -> 0.7 Angstrom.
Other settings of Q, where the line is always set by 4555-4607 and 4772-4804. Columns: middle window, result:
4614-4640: -0.43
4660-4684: -0.40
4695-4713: 0.83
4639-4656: 0.31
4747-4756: -0.24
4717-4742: -0.45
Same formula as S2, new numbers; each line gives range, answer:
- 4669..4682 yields 35.6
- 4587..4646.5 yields 35.2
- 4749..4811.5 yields 34.9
